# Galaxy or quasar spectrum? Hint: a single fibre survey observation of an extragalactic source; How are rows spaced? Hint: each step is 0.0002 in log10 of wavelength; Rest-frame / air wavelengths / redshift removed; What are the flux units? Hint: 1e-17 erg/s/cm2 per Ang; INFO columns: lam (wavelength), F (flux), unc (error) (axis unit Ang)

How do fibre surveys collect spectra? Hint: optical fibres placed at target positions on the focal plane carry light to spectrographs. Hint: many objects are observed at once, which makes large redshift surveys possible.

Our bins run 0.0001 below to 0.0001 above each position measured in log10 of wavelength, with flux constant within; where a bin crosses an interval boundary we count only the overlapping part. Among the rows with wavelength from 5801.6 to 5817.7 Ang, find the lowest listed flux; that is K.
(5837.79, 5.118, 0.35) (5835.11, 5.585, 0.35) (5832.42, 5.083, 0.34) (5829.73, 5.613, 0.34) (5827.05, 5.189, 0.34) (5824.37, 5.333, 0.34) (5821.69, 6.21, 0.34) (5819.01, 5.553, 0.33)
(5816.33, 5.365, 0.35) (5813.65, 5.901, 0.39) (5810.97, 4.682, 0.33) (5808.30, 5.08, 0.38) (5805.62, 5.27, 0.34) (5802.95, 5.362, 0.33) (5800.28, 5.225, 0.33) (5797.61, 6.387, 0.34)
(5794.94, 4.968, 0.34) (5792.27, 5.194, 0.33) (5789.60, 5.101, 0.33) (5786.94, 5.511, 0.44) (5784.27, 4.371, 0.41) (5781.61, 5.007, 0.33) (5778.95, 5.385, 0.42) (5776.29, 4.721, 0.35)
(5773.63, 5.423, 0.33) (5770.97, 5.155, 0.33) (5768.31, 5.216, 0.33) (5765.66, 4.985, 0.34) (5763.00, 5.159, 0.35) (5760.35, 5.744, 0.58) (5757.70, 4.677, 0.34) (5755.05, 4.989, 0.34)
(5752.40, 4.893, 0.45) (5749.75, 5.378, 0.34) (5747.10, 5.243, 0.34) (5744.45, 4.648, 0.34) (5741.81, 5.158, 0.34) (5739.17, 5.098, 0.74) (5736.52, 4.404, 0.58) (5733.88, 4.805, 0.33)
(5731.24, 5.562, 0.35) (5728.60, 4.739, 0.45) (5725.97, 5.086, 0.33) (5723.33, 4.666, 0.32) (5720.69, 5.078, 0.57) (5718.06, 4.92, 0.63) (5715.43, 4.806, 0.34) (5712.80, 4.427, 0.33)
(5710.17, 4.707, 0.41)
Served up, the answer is 4.682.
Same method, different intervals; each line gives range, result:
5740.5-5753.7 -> 4.648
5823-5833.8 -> 5.083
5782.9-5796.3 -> 4.371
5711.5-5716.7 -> 4.427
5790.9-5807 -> 4.968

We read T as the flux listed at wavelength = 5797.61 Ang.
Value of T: 6.387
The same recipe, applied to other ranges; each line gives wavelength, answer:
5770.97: 5.155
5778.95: 5.385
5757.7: 4.677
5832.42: 5.083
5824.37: 5.333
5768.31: 5.216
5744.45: 4.648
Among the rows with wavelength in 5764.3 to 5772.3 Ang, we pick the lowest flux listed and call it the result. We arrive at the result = 4.985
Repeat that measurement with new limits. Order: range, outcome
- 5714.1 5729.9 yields 4.666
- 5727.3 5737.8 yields 4.404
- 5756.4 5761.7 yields 4.677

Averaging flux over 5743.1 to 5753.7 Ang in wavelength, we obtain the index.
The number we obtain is 5.04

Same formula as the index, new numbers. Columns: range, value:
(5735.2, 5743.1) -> 4.88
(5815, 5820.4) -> 5.47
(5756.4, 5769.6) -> 5.16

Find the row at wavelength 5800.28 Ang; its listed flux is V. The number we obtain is 5.225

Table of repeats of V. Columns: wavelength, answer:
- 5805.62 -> 5.27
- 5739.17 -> 5.098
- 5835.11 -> 5.585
